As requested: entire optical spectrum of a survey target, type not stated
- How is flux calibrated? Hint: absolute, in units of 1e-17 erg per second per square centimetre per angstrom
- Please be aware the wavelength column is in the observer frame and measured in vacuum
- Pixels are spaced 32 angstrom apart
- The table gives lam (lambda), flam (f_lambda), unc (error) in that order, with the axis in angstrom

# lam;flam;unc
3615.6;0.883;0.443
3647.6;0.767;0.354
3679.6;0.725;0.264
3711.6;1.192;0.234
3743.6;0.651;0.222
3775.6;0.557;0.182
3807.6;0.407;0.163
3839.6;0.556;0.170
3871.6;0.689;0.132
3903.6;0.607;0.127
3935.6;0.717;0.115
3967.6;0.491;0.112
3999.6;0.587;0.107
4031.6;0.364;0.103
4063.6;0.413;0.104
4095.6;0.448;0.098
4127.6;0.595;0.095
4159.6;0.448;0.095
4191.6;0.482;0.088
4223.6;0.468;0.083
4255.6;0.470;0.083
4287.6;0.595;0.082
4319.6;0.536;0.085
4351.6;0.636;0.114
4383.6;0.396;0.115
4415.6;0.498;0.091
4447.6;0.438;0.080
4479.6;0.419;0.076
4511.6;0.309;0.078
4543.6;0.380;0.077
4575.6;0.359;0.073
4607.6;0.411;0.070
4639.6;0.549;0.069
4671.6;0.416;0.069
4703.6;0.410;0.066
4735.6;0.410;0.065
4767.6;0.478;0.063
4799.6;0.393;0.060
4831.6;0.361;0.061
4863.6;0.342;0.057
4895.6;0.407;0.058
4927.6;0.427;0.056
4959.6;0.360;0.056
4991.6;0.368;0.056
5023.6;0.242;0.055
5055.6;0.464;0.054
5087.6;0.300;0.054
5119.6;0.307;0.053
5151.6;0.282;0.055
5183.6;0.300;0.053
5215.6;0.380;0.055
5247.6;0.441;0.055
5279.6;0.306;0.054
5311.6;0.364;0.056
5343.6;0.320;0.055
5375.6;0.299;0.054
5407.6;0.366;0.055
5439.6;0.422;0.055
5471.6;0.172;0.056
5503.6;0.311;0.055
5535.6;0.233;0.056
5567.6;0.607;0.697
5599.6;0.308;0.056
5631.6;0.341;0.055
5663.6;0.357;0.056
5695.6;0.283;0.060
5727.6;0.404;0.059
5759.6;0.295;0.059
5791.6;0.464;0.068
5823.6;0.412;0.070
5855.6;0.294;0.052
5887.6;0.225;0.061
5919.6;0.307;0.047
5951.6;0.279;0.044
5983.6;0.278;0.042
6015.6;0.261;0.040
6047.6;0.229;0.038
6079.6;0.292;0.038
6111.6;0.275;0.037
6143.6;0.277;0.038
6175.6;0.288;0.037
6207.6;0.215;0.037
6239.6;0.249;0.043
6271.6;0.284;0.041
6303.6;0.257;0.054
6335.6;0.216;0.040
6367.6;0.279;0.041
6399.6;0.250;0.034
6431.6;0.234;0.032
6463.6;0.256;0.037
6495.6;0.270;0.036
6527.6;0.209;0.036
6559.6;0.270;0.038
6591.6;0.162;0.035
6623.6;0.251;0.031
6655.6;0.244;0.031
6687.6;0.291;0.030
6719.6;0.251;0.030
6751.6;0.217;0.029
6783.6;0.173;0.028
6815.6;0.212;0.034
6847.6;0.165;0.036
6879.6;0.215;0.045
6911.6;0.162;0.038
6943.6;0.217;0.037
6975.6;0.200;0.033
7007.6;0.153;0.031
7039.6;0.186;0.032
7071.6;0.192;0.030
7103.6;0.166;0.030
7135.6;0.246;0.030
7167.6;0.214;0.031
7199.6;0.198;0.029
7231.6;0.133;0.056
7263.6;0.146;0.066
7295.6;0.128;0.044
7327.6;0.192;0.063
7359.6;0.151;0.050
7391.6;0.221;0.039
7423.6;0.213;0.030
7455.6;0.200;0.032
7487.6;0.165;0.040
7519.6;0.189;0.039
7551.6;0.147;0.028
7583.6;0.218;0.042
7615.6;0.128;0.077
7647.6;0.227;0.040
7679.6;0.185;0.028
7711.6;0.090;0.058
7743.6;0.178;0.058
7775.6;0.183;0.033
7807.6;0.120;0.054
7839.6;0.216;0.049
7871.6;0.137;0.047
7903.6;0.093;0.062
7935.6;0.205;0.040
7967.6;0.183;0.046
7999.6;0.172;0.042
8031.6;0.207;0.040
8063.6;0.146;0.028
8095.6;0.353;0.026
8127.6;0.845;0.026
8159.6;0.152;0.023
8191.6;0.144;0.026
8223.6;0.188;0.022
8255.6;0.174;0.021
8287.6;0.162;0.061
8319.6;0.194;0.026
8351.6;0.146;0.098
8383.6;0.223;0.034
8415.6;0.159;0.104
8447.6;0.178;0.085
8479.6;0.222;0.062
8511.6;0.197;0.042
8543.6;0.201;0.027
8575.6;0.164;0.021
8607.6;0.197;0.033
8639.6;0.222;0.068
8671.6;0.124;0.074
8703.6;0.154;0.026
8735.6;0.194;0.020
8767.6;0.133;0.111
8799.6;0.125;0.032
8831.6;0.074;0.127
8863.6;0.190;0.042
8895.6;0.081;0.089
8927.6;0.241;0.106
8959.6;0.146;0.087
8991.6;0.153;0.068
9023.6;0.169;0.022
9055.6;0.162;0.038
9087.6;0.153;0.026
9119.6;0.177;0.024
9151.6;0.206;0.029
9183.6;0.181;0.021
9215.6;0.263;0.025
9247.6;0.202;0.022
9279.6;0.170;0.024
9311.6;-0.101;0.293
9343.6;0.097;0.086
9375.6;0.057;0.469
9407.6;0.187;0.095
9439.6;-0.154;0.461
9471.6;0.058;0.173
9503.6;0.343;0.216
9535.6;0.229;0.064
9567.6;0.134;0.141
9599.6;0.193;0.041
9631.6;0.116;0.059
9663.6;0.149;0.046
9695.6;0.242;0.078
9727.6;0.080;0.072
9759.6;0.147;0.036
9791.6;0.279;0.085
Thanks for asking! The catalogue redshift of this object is 1.18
